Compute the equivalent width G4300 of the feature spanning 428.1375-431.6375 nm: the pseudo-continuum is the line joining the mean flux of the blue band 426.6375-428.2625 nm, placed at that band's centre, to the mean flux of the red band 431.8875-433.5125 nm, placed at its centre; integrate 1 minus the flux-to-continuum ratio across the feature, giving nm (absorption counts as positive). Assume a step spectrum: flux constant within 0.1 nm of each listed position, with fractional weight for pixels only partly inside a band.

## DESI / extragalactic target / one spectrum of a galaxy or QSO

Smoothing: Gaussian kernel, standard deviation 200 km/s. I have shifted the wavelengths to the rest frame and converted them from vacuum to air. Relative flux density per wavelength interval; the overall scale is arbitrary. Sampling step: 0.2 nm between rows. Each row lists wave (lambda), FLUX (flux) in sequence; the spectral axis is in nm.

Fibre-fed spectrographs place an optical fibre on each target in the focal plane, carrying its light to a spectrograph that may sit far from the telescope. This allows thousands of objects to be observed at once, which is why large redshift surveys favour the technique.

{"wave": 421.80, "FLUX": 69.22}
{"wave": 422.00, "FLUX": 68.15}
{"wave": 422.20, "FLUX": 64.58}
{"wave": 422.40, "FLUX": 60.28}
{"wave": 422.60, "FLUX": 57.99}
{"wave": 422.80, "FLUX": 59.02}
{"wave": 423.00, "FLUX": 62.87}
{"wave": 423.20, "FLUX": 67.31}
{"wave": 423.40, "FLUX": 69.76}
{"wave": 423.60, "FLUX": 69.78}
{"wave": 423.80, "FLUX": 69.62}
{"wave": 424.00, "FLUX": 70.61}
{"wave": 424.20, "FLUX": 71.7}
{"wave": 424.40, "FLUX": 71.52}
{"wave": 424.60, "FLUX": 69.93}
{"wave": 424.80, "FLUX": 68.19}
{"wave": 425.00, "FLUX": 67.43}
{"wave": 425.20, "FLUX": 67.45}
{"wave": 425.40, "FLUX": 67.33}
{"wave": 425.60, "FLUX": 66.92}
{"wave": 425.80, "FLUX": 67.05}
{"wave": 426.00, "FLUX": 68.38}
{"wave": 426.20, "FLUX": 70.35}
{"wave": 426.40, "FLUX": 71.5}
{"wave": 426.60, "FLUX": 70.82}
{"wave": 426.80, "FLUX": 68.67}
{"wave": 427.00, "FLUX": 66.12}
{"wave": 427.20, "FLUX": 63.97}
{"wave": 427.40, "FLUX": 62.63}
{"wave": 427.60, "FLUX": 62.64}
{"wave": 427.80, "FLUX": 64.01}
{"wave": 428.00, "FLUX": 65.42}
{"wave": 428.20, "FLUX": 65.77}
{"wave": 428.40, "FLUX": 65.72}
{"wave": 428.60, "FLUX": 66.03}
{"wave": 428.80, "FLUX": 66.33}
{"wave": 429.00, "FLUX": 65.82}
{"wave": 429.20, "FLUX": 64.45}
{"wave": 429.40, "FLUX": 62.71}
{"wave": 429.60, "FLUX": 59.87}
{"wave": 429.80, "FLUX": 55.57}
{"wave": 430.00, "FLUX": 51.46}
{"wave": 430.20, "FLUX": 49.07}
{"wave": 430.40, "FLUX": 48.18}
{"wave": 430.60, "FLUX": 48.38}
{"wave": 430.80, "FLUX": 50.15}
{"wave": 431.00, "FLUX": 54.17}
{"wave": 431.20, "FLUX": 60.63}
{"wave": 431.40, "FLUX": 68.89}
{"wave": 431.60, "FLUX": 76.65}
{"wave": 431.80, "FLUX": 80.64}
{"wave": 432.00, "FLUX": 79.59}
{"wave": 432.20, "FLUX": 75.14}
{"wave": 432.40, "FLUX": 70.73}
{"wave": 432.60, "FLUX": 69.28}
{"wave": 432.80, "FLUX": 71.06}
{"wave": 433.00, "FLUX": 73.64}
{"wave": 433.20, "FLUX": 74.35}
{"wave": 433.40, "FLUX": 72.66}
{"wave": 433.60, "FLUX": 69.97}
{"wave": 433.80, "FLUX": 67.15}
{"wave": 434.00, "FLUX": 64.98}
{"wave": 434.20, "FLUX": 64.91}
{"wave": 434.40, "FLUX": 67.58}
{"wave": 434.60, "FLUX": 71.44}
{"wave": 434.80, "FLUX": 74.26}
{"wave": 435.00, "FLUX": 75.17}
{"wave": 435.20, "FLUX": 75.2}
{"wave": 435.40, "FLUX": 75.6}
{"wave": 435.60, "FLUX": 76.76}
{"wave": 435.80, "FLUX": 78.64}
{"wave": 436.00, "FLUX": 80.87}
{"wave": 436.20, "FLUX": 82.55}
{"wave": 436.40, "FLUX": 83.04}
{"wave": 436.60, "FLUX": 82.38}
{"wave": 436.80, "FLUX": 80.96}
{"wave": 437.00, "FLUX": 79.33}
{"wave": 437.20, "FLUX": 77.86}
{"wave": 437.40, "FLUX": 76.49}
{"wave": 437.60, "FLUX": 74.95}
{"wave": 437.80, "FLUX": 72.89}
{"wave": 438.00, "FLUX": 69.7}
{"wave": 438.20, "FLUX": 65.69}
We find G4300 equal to 0.47 nm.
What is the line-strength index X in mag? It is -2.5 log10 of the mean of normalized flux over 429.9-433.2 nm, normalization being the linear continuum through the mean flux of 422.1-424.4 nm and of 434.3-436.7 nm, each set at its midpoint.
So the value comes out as 0.14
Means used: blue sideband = 66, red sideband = 77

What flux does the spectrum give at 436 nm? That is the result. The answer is 80.87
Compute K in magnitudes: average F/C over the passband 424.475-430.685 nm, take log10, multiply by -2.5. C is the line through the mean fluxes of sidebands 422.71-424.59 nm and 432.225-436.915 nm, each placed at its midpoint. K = 0.10 mag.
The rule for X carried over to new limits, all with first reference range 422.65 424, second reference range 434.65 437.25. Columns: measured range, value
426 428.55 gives 0.06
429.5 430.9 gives 0.37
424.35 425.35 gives -0.01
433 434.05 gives 0.09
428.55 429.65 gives 0.12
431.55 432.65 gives -0.01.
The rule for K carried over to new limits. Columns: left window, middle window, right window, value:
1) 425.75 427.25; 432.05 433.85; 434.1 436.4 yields 0.02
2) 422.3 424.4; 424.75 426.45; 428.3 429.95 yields -0.05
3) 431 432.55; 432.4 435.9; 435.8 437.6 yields 0.06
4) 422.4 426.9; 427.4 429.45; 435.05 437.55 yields 0.10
